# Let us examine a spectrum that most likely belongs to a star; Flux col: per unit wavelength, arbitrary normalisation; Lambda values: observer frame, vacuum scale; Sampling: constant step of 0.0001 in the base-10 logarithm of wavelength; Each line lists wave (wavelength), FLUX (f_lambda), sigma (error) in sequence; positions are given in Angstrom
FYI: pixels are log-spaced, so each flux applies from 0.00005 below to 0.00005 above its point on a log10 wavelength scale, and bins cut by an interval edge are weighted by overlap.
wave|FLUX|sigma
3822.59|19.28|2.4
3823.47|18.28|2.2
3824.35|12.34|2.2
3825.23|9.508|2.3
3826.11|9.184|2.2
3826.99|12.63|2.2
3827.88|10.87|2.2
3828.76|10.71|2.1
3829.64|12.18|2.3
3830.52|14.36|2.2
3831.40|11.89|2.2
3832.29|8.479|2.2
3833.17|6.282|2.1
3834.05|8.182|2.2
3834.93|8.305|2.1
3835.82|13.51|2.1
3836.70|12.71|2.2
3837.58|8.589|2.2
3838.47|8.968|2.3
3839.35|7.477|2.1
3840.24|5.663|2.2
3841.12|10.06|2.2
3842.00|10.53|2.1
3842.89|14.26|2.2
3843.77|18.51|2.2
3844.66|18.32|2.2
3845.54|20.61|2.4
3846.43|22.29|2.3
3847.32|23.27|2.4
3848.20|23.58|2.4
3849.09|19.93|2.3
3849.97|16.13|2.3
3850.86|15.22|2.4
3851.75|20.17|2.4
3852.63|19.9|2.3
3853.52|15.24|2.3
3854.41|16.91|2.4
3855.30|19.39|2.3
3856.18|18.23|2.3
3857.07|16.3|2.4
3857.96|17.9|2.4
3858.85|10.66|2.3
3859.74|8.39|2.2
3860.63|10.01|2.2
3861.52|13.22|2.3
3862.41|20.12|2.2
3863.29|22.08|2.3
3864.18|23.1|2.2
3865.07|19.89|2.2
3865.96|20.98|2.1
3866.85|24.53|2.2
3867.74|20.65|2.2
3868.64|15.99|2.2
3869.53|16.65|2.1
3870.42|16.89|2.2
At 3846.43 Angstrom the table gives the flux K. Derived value 22.29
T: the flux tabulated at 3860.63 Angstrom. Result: 10.01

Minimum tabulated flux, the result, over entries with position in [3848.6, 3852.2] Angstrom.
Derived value 15.22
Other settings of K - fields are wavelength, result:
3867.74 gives 20.65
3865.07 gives 19.89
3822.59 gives 19.28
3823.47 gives 18.28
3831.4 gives 11.89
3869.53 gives 16.65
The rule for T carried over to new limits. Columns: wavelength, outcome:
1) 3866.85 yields 24.53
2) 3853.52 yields 15.24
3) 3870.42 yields 16.89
